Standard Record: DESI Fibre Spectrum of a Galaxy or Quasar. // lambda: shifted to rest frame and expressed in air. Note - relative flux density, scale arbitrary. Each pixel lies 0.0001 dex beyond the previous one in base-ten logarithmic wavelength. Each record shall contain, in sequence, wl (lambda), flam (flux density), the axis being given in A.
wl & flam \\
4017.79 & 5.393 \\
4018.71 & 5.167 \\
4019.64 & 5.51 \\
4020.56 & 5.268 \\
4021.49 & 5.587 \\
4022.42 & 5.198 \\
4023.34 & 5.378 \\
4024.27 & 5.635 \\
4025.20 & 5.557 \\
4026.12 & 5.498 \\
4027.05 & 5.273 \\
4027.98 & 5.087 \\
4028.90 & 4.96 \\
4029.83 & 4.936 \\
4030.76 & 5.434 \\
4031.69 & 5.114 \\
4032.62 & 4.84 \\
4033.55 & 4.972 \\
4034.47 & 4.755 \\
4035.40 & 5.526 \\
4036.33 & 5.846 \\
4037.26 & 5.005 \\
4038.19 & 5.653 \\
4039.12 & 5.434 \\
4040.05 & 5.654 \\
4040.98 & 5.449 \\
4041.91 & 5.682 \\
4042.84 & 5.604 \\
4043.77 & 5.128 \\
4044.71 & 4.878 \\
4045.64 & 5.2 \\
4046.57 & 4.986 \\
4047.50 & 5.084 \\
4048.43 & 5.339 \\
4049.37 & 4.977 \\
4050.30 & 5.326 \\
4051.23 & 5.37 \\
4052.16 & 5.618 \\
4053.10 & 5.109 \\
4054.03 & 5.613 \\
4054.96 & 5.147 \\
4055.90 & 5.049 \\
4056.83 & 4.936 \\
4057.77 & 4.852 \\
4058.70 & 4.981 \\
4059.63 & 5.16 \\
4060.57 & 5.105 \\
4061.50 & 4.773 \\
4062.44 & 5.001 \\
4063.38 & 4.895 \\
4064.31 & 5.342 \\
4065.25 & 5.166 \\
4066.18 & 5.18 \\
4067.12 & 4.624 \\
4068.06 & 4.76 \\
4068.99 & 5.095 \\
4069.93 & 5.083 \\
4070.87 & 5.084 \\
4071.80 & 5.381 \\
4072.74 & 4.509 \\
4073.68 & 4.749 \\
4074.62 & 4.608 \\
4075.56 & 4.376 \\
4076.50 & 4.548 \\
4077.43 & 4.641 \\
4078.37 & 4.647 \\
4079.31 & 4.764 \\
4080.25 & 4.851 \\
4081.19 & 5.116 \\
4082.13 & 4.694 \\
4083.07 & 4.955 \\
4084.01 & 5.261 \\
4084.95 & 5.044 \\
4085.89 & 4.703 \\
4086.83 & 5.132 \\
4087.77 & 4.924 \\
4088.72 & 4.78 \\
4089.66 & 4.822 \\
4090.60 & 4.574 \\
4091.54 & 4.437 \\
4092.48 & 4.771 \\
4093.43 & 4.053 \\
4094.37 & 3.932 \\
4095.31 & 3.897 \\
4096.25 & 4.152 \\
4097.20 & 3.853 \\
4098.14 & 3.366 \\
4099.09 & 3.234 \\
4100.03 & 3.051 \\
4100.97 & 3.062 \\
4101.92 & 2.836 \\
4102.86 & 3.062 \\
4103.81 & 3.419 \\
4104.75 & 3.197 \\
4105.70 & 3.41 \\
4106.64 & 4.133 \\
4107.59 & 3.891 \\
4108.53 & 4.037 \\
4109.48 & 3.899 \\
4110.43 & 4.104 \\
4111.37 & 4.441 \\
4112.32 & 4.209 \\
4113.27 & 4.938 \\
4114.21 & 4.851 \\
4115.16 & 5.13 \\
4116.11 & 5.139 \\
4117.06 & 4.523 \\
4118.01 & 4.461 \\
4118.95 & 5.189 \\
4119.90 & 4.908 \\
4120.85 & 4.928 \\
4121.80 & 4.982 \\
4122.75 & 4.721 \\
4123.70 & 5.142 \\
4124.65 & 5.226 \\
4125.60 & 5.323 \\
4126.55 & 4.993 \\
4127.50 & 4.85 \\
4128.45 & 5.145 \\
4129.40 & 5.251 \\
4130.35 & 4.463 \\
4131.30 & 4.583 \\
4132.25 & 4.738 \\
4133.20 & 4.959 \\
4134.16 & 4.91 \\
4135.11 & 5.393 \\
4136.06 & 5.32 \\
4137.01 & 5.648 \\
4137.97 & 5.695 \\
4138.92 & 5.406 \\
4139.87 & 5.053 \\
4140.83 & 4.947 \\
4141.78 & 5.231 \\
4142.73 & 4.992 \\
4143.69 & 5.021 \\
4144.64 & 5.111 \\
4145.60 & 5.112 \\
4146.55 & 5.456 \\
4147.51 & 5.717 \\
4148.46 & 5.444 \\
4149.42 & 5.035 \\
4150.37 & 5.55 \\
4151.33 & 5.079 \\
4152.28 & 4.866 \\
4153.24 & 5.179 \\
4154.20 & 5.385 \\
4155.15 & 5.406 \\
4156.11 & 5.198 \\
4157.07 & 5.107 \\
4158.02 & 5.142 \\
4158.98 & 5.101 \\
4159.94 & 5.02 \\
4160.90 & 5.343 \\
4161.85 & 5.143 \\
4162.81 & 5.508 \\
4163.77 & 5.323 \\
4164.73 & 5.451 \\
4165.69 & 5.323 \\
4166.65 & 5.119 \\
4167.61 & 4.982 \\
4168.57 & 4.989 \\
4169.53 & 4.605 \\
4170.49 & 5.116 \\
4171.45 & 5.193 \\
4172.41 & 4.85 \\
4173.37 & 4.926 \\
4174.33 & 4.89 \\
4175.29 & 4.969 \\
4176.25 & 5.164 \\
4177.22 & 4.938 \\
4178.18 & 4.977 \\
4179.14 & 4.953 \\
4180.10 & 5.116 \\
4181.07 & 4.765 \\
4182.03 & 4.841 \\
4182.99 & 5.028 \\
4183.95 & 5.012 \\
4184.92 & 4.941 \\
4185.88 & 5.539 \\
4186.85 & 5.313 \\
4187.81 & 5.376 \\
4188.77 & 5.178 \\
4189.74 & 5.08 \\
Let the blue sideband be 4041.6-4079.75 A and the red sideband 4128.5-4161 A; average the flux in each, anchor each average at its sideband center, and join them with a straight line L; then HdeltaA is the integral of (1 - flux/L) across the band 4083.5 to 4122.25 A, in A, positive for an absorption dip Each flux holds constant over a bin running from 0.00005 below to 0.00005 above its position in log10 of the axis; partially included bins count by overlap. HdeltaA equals 6.4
